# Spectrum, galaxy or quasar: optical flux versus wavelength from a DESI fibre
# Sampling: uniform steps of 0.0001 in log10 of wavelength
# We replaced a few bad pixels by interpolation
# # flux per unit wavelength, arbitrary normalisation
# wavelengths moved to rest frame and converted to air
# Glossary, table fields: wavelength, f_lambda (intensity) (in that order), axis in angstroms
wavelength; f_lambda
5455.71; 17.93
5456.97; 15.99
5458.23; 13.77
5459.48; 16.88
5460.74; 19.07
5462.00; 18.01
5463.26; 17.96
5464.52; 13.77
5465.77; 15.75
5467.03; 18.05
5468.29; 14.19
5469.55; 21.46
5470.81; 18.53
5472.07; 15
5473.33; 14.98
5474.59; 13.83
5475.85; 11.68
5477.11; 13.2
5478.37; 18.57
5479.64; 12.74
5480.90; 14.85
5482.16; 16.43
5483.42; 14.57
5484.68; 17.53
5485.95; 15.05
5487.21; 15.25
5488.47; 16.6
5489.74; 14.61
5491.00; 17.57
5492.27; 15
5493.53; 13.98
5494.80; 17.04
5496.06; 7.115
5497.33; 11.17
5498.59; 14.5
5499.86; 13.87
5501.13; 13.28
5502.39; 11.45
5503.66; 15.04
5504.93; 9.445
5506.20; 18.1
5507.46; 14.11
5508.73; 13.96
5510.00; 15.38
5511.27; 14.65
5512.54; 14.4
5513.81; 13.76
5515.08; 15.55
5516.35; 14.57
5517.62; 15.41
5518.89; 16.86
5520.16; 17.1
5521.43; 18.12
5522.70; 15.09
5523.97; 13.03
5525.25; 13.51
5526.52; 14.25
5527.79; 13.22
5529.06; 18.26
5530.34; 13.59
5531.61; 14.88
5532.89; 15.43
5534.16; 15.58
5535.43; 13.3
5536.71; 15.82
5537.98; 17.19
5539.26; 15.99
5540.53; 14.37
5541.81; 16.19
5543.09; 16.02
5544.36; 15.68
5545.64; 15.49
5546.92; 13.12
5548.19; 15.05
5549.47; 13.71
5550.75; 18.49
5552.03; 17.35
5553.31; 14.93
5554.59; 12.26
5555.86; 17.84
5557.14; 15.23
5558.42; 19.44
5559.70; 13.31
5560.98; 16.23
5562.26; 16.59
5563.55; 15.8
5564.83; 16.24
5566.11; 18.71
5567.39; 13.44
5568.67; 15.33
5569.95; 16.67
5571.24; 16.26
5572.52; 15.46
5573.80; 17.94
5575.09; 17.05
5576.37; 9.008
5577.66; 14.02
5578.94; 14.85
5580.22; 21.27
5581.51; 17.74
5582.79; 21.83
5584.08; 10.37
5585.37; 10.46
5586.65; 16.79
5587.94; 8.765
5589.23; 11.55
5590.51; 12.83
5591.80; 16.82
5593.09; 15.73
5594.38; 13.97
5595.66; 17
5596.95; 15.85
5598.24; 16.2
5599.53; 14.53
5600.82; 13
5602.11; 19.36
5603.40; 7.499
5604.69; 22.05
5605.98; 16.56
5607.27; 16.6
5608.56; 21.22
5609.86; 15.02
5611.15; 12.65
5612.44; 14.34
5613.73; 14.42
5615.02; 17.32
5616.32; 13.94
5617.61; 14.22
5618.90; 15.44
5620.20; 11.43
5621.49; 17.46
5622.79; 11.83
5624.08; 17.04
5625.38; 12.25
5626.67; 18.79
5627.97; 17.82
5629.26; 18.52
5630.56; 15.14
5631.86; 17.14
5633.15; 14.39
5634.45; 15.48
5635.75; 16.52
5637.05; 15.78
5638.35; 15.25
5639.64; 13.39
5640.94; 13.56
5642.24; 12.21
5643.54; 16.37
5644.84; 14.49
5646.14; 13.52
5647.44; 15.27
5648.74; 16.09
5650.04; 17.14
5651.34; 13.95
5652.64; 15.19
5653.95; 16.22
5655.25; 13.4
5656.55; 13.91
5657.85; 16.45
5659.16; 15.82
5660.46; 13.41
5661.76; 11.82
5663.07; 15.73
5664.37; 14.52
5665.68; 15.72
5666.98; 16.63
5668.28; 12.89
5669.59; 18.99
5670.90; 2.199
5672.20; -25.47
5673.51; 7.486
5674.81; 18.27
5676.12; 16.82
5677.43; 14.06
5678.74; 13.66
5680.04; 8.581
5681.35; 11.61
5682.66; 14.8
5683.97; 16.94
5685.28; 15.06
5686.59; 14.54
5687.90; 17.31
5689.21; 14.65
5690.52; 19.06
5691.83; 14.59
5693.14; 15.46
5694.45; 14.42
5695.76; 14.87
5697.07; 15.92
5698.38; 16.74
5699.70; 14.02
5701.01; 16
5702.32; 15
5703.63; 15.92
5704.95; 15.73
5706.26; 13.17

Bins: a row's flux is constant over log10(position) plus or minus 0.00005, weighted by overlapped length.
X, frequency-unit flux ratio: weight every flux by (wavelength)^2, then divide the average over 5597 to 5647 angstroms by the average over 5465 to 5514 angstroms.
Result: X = 1.09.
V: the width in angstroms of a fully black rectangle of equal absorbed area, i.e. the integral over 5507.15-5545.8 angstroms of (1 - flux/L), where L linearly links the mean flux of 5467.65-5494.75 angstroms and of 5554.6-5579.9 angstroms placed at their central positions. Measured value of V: 1.1 angstroms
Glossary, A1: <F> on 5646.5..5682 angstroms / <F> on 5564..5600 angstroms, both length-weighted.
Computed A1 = 0.8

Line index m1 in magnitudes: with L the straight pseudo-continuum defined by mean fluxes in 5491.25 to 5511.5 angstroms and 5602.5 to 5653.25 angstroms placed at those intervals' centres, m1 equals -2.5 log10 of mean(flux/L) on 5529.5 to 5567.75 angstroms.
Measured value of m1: -0.09 mag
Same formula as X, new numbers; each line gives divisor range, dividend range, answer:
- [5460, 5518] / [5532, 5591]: 1.05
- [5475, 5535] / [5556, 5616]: 1.09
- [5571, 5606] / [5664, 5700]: 0.89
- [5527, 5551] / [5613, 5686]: 0.95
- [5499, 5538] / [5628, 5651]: 1.09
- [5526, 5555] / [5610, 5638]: 1.04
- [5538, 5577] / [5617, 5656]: 1.00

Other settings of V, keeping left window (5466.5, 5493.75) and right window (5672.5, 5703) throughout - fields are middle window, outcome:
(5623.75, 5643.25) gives -1.2 angstroms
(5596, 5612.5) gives -1.1 angstroms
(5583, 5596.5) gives 1.1 angstroms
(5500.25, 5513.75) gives 1.3 angstroms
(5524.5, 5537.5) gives 0.4 angstroms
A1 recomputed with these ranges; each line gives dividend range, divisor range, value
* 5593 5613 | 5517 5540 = 1.02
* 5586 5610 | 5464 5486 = 0.98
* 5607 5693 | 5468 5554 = 0.95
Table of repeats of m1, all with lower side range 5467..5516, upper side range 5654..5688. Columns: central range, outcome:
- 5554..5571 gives -0.153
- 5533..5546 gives -0.105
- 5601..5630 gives -0.188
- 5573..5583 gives -0.204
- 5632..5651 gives -0.168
